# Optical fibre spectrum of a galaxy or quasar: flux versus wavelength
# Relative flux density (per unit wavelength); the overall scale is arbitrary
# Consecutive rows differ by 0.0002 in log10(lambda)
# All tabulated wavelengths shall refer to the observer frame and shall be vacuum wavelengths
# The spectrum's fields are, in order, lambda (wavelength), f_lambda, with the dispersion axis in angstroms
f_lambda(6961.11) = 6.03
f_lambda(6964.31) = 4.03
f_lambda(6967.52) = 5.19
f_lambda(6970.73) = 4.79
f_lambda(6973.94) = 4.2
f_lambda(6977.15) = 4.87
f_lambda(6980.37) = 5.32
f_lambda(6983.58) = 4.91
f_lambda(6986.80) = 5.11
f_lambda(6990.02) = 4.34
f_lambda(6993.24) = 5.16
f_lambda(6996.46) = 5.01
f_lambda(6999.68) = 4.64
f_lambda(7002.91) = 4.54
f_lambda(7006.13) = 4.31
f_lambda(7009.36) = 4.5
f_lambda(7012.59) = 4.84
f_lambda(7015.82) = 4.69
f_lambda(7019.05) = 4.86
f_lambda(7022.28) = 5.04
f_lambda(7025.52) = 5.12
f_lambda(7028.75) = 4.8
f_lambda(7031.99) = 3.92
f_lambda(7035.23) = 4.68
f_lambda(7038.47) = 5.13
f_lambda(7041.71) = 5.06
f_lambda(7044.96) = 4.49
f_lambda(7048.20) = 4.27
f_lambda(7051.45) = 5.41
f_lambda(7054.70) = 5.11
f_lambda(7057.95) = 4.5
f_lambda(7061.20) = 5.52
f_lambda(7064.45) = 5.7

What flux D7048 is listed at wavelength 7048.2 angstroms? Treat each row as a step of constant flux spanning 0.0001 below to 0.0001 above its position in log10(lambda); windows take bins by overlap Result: 4.27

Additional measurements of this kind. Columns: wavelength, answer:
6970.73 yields 4.79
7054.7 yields 5.11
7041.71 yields 5.06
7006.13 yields 4.31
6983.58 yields 4.91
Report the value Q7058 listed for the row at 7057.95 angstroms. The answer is 4.5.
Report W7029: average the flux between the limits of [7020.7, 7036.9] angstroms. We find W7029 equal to 4.71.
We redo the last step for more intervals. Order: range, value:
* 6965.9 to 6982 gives 4.87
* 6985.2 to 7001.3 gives 4.85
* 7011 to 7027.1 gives 4.91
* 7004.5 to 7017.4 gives 4.59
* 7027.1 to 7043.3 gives 4.72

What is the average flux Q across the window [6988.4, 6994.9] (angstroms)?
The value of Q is 4.75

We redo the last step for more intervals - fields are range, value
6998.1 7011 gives 4.5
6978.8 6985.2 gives 5.12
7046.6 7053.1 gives 4.84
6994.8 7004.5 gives 4.73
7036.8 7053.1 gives 4.87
